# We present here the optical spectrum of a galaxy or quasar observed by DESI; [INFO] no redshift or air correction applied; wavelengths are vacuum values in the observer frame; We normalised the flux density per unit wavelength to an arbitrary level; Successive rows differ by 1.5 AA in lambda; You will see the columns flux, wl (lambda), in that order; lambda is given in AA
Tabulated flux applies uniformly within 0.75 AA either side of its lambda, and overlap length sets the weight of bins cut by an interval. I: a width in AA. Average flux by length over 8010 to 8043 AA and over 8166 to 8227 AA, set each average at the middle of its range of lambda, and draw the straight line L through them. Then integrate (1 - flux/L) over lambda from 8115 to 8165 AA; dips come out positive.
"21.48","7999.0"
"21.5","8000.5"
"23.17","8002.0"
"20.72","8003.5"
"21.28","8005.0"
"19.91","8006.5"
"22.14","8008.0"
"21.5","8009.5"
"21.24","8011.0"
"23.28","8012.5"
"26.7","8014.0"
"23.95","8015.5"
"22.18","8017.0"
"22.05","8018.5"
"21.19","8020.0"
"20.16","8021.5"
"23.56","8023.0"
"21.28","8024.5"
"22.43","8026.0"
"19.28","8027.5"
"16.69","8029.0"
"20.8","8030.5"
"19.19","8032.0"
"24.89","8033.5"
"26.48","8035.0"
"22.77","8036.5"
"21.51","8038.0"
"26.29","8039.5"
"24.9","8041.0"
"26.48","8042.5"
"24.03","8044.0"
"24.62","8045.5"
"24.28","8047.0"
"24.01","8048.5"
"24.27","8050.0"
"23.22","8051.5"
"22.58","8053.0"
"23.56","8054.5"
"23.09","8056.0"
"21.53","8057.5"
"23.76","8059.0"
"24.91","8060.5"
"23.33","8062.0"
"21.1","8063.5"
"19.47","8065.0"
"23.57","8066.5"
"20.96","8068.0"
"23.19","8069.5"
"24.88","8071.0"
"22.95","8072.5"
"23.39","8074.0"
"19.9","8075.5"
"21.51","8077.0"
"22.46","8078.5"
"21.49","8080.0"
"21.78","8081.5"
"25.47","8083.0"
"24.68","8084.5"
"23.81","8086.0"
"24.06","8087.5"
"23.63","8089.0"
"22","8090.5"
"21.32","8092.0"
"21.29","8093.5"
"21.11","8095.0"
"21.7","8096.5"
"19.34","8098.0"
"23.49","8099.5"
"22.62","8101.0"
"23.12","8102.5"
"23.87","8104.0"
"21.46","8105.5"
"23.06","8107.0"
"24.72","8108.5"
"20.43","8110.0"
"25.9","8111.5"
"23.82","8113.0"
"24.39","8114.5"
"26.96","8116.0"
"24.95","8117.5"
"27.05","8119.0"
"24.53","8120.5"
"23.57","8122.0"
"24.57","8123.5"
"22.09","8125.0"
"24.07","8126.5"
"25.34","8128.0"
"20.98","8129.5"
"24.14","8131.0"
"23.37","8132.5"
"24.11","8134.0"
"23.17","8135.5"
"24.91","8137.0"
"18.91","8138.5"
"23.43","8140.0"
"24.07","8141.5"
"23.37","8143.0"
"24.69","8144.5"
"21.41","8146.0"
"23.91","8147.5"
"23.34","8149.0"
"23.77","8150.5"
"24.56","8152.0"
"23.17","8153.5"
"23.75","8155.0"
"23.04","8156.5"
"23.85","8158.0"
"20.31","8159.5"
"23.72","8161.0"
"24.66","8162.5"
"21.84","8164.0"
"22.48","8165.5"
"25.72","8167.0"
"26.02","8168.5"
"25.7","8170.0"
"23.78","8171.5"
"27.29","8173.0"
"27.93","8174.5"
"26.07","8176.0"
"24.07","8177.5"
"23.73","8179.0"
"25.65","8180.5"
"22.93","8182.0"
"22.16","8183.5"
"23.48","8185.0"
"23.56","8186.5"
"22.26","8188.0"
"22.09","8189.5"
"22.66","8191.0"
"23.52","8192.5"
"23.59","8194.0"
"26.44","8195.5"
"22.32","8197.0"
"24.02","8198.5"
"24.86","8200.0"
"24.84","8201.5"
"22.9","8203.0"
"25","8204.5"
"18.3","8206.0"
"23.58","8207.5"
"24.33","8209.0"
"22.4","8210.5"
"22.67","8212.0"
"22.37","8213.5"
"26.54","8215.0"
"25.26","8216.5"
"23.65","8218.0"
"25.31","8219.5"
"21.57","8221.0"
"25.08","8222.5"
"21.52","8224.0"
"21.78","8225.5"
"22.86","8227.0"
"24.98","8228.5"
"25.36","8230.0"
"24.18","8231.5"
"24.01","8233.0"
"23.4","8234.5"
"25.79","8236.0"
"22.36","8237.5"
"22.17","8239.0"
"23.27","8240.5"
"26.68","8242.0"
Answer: -0.35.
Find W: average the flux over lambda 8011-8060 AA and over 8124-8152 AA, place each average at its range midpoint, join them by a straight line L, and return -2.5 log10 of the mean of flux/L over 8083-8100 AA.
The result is 0.030 mag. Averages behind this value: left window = 23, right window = 23.3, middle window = 22.5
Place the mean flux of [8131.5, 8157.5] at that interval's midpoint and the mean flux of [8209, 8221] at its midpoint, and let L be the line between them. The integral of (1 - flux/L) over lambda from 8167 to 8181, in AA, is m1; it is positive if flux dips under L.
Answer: -1.2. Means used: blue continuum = 23.4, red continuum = 23.9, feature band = 25.6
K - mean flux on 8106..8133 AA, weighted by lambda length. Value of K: 24.1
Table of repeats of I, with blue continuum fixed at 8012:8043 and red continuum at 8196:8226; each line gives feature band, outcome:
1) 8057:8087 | 0.1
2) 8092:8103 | 0.6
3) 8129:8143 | 0.0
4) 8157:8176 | -1.0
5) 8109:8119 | -0.7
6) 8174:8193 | -0.4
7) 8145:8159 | -0.1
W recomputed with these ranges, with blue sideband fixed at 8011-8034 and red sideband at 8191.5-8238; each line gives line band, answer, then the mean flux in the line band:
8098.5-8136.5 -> -0.05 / 23.8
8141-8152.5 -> -0.03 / 23.6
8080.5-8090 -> -0.06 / 23.8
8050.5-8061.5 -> -0.05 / 23.3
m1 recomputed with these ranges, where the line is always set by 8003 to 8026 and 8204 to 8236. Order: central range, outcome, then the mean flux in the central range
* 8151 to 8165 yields -0.05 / 23.2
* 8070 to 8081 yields 0.08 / 22.4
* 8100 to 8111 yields -0.04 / 22.8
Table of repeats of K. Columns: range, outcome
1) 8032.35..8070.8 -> 23.5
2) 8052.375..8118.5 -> 22.9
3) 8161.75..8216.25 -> 23.9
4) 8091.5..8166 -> 23.3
